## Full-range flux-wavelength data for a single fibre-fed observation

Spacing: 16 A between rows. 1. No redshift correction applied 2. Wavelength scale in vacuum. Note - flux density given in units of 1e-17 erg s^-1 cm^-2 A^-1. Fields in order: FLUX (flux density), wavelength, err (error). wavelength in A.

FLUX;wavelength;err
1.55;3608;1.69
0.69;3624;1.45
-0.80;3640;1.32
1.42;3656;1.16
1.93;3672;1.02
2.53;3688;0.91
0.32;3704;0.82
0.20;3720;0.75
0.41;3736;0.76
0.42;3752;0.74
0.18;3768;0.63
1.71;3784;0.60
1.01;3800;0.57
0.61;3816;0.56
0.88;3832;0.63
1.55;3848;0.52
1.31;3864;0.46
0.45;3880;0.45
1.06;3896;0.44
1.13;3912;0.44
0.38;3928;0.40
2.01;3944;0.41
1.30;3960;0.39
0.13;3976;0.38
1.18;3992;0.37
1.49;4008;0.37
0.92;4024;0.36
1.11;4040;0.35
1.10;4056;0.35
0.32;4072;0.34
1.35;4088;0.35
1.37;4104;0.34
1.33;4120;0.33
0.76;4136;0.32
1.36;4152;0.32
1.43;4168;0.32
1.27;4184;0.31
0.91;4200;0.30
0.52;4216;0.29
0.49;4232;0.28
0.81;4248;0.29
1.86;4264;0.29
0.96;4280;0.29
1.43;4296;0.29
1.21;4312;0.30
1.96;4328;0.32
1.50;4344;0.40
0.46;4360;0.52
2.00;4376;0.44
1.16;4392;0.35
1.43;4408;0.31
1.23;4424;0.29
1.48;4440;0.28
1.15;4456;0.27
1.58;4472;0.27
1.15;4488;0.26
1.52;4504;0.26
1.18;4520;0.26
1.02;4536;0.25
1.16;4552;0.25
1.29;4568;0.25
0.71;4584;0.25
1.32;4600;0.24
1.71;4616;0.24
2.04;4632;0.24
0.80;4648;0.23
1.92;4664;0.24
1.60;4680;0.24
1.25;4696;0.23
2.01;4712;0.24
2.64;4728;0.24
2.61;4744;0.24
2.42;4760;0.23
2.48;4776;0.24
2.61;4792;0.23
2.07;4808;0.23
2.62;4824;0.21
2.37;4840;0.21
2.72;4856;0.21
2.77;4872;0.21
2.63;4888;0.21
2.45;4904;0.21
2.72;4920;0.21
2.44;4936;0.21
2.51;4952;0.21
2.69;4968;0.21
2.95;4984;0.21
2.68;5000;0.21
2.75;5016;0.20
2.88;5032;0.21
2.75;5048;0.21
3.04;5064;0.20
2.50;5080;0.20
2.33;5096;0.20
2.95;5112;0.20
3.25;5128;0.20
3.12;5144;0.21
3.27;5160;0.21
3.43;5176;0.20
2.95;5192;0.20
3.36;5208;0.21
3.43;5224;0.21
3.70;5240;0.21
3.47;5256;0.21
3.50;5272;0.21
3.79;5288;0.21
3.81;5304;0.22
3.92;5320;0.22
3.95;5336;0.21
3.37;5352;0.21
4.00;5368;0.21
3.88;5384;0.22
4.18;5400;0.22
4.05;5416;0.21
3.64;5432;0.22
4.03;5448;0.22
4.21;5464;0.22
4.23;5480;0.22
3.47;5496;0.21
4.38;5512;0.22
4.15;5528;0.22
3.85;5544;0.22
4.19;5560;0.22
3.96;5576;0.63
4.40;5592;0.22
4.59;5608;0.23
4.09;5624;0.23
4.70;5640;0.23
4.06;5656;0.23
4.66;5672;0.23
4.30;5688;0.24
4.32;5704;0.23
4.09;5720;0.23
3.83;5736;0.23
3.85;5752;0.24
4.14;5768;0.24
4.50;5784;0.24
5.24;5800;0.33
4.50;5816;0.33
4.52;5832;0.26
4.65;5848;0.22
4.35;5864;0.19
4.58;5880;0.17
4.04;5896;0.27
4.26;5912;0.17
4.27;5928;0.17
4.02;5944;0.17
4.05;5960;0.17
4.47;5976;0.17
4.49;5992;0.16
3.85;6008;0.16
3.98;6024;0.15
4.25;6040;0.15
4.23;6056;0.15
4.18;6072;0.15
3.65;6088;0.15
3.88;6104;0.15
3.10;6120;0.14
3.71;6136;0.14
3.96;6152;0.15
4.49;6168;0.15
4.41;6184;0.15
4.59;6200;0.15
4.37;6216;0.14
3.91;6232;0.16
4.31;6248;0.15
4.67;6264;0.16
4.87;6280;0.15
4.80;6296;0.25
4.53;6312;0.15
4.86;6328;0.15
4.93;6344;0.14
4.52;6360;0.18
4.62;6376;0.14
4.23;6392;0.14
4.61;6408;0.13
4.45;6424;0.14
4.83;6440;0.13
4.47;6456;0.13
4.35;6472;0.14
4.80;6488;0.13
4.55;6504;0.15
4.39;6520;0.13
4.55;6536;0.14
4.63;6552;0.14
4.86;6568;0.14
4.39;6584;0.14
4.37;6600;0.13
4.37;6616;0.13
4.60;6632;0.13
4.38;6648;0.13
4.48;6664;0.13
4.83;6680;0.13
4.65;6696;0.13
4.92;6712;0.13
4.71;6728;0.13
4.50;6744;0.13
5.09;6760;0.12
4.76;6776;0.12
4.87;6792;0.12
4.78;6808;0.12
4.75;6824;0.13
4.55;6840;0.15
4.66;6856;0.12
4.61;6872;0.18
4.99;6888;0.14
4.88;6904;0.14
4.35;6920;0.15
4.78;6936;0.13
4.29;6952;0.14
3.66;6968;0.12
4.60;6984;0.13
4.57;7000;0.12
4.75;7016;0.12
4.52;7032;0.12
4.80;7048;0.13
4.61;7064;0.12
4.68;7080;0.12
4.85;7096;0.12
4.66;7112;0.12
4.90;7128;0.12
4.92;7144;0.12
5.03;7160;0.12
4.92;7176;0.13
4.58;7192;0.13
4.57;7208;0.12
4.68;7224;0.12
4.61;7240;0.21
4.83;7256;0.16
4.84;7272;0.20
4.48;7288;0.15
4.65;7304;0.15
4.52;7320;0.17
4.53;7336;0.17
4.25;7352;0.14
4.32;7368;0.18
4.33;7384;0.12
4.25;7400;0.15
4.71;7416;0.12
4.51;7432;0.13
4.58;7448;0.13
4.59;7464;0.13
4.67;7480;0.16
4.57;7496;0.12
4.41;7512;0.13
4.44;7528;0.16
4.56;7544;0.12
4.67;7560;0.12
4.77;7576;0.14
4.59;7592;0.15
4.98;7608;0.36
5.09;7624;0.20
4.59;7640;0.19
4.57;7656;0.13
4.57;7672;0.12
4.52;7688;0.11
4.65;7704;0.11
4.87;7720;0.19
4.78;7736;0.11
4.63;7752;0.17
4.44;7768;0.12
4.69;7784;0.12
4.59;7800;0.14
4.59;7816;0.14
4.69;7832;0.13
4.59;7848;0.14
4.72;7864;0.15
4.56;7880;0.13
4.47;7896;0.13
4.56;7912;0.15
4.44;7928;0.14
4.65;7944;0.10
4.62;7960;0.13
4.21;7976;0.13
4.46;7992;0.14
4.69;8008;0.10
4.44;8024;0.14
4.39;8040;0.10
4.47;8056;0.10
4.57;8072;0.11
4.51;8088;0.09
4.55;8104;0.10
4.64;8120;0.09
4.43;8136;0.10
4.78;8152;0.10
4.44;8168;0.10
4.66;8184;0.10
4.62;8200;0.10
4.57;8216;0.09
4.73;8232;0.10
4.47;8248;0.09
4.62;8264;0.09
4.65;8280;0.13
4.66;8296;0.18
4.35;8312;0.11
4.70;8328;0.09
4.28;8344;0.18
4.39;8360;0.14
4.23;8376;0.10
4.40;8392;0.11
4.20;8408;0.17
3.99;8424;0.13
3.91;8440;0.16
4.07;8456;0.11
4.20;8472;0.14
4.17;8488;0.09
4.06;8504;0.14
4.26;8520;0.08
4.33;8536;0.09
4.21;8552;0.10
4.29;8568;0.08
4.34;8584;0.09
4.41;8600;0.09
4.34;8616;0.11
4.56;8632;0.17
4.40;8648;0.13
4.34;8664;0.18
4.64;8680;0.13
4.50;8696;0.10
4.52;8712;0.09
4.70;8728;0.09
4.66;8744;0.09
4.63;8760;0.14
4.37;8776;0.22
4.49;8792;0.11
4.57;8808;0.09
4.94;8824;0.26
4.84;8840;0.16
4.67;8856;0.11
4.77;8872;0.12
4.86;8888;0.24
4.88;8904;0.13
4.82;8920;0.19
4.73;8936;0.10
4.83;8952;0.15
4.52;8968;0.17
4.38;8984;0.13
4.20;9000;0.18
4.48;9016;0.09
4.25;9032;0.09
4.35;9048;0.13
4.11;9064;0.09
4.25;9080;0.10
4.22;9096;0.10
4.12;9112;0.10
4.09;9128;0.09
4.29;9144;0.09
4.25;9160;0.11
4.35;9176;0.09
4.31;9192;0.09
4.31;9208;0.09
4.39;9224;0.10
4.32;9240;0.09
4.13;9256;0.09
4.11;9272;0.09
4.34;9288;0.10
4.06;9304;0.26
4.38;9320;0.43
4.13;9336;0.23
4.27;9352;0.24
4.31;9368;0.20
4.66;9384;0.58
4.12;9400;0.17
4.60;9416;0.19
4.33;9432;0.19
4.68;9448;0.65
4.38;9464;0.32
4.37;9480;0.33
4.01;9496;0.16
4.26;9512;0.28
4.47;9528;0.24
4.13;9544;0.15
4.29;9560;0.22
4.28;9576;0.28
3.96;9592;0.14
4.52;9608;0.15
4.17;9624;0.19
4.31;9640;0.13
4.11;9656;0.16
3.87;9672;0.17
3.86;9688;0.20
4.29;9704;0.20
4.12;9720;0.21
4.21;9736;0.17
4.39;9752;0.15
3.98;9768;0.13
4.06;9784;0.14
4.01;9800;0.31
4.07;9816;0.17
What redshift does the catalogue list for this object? 0.18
